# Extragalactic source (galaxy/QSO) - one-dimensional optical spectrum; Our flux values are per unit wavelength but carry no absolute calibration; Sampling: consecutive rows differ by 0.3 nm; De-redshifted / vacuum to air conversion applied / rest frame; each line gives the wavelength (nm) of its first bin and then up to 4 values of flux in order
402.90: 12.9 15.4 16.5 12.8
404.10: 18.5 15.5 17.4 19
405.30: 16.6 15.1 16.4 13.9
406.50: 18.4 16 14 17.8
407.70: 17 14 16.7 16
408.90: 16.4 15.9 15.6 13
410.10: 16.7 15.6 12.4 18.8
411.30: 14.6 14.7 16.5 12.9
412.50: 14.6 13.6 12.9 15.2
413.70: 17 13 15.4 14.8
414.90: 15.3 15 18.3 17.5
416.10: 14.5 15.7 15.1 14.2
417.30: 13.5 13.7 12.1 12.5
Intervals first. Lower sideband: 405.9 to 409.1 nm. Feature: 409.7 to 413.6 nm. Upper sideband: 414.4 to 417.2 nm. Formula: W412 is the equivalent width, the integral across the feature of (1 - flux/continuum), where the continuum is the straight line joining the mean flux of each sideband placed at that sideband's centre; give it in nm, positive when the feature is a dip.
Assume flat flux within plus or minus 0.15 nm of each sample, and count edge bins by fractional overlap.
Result 0.25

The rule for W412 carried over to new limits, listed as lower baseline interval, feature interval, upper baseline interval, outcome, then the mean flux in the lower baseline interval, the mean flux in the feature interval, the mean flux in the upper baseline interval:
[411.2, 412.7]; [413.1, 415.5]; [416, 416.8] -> -0.04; 14.6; 15.2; 15.1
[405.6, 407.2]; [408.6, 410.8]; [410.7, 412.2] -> 0.05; 15.7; 15.2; 15.4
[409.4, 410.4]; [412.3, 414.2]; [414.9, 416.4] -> 0.17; 15.2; 14.4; 16.2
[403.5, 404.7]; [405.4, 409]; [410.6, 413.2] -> -0.13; 15.9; 16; 14.6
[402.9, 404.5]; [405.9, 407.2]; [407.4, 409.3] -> 0.01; 15.5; 15.7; 16.1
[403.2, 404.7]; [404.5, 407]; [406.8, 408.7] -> -0.09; 15.9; 16.5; 15.9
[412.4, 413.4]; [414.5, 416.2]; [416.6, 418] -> -0.27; 13.9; 16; 13.7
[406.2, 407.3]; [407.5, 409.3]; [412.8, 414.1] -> -0.06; 15.9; 16.1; 14.5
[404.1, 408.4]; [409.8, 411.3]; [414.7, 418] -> 0.03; 16.3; 15.5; 15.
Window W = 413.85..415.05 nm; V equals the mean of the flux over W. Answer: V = 14.6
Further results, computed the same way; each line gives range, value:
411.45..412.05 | 15.6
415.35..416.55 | 16.5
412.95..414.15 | 14.5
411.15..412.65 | 14.7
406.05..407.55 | 16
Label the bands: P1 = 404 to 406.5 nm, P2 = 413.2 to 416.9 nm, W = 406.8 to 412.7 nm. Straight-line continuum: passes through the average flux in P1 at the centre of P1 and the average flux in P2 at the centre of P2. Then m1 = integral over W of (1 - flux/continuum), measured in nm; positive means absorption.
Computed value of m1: 0.25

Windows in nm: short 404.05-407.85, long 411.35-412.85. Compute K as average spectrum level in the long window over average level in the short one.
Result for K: 0.88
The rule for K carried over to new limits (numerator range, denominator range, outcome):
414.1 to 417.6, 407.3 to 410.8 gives 0.98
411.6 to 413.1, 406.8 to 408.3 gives 0.90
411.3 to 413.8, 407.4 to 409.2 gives 0.91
